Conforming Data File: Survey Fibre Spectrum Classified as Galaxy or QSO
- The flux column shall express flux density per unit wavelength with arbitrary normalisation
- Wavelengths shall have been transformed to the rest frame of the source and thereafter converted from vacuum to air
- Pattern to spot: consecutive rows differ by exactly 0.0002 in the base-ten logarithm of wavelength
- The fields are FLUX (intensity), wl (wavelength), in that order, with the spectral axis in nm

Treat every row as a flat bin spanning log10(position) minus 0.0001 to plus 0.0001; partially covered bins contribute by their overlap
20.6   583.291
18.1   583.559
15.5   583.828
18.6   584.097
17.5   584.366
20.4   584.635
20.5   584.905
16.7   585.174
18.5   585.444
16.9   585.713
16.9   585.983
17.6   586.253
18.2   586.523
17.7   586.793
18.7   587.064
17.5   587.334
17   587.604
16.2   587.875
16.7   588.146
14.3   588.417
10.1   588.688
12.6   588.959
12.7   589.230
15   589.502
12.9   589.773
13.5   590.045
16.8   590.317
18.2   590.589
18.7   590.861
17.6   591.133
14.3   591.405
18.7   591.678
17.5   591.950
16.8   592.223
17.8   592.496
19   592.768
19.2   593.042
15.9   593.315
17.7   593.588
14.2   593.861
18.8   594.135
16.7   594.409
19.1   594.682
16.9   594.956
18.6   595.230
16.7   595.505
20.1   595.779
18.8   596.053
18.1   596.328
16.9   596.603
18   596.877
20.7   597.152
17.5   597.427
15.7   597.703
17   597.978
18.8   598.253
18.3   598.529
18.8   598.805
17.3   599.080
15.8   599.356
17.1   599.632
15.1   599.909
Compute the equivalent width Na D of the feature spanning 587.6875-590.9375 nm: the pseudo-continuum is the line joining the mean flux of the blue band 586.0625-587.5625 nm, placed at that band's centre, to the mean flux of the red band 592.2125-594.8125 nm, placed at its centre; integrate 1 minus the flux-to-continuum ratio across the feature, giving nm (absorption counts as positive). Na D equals 0.54 nm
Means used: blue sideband 17.8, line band 14.8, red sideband 17.6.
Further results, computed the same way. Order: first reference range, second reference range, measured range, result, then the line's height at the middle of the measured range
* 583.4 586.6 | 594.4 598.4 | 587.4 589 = 0.29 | 18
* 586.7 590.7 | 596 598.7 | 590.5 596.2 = -0.33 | 16.7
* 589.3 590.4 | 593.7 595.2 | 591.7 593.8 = -0.19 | 16.2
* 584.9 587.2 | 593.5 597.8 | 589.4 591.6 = 0.23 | 17.8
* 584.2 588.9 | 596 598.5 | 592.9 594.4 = 0.04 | 17.6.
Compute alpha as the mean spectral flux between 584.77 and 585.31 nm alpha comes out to 18.6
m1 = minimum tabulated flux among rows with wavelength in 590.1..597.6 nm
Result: 14.2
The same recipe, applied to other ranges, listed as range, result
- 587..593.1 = 10.1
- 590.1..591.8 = 14.3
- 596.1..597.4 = 16.9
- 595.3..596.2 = 16.7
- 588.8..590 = 12.6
